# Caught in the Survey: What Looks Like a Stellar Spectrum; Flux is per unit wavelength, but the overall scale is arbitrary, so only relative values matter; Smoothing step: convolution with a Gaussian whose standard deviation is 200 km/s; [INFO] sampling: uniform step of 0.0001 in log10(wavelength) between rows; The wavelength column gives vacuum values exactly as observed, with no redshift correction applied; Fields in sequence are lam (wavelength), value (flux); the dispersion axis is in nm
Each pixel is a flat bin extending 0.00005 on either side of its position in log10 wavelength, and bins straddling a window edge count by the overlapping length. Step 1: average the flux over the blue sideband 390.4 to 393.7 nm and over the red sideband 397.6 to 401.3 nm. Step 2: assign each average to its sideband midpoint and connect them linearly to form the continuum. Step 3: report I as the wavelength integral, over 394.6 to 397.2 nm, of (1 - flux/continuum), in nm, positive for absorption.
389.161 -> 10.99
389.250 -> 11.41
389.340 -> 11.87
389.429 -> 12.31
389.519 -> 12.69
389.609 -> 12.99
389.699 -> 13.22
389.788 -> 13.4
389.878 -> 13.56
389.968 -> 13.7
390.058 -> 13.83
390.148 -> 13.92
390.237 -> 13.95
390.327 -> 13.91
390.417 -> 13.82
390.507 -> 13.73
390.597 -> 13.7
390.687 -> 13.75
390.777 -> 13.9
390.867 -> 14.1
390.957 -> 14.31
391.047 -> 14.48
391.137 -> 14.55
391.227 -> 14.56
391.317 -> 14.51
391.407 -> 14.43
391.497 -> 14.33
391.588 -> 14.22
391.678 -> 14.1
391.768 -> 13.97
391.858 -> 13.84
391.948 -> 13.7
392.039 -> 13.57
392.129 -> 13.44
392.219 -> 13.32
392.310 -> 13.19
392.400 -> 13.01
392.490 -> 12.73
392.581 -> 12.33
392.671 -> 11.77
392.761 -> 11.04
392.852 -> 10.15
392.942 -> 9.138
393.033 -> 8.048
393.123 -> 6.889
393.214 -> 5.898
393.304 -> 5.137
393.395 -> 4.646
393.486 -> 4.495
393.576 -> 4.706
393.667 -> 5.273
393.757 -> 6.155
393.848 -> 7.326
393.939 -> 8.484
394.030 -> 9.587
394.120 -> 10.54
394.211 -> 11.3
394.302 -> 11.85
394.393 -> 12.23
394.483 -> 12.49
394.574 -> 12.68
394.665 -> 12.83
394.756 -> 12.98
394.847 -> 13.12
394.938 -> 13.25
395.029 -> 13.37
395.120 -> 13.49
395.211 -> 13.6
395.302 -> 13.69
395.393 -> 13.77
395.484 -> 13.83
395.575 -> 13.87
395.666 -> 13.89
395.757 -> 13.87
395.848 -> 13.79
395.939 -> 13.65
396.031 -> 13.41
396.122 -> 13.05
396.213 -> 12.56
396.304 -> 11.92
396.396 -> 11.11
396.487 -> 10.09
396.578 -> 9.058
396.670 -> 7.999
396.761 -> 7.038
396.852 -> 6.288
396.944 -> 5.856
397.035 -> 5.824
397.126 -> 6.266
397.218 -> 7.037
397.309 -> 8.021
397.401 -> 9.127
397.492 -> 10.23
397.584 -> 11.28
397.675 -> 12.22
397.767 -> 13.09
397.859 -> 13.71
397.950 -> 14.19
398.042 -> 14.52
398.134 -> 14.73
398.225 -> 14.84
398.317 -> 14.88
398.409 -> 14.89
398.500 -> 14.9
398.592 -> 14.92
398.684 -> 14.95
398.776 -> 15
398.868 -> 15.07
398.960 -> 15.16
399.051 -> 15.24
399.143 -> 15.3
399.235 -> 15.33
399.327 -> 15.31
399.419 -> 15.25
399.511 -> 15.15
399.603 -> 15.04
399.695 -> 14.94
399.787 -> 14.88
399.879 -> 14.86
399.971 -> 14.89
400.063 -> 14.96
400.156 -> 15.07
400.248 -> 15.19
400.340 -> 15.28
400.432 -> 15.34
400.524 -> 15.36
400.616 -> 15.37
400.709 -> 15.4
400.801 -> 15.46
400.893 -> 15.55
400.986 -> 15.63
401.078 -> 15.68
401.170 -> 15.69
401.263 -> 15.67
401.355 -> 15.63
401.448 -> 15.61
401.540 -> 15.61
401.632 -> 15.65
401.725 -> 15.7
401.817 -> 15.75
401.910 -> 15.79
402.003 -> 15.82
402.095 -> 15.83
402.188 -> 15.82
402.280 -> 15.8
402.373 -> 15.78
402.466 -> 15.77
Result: 0.35 nm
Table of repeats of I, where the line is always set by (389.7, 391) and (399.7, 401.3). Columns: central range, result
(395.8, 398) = 0.67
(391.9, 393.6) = 0.51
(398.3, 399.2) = 0.00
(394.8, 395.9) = 0.07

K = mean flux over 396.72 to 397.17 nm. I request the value 6.25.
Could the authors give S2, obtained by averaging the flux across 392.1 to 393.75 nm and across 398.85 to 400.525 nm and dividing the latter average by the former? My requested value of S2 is 1.67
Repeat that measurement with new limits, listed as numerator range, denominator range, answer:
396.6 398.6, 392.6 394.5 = 1.29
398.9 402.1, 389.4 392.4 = 1.12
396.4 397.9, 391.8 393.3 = 0.80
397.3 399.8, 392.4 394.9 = 1.49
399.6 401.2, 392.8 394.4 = 1.96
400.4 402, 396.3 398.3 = 1.52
